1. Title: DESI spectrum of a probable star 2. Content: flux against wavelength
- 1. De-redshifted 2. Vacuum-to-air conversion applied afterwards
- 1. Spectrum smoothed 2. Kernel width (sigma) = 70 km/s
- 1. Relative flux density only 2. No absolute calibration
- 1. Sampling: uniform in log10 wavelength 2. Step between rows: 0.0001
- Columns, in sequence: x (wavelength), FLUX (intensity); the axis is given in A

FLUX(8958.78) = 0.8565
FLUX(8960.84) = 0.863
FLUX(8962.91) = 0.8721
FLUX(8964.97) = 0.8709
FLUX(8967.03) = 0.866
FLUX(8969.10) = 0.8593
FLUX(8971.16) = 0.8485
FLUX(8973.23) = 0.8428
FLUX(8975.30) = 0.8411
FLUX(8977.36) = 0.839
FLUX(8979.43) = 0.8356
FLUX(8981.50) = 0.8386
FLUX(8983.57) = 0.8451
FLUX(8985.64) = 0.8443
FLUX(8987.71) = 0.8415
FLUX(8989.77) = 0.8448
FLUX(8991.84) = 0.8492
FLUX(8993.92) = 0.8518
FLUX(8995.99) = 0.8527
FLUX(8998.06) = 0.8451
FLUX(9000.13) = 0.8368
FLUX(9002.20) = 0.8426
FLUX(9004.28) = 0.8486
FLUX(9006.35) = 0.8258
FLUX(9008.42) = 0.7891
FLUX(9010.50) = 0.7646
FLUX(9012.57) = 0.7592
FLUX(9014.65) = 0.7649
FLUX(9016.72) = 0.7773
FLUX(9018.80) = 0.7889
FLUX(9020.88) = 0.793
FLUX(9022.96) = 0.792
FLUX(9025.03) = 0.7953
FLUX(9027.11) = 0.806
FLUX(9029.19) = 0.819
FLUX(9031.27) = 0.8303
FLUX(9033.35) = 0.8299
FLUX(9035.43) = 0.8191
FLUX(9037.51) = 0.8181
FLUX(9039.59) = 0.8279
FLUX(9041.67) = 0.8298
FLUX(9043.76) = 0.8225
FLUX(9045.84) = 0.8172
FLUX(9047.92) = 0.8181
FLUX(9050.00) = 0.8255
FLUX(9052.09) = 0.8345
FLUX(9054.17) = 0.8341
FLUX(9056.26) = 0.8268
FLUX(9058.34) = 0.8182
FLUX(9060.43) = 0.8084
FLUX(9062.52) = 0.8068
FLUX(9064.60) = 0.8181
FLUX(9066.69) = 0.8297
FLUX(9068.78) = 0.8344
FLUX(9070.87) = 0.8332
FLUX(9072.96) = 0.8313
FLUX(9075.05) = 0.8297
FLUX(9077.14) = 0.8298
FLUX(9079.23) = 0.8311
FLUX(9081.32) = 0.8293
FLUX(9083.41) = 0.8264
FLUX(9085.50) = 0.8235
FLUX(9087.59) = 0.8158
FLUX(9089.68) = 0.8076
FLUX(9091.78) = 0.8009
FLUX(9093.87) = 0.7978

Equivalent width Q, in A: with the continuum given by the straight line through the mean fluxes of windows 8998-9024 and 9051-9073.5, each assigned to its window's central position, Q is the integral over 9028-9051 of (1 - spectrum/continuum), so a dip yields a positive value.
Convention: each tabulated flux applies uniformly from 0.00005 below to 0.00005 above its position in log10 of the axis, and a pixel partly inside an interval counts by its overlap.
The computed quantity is -0.3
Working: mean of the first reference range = 0.801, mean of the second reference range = 0.825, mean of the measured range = 0.823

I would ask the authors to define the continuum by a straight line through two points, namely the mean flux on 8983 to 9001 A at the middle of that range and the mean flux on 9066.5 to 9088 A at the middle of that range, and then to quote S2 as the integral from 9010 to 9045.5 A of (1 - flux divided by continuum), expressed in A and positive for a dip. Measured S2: 1.5 A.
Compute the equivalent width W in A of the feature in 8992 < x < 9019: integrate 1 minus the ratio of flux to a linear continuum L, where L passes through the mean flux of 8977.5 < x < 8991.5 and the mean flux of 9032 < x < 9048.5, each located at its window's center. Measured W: 0.7 A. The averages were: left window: 0.842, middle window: 0.813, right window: 0.823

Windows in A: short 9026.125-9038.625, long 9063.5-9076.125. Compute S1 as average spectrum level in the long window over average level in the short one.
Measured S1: 1.0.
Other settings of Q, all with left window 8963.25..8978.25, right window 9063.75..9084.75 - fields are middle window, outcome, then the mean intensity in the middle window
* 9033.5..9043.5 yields 0.2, 0.824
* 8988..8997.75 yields 0.0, 0.849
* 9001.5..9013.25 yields 0.6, 0.805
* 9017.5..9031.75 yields 0.7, 0.802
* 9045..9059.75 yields 0.2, 0.825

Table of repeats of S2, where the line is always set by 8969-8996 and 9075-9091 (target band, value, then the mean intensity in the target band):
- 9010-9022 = 0.9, 0.775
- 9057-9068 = 0.1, 0.817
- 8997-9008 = 0.0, 0.838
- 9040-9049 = 0.1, 0.823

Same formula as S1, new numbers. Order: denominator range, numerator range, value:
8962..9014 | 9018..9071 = 0.98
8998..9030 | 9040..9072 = 1.03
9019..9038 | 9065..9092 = 1.02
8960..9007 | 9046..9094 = 0.97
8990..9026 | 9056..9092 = 1.01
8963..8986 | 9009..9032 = 0.93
